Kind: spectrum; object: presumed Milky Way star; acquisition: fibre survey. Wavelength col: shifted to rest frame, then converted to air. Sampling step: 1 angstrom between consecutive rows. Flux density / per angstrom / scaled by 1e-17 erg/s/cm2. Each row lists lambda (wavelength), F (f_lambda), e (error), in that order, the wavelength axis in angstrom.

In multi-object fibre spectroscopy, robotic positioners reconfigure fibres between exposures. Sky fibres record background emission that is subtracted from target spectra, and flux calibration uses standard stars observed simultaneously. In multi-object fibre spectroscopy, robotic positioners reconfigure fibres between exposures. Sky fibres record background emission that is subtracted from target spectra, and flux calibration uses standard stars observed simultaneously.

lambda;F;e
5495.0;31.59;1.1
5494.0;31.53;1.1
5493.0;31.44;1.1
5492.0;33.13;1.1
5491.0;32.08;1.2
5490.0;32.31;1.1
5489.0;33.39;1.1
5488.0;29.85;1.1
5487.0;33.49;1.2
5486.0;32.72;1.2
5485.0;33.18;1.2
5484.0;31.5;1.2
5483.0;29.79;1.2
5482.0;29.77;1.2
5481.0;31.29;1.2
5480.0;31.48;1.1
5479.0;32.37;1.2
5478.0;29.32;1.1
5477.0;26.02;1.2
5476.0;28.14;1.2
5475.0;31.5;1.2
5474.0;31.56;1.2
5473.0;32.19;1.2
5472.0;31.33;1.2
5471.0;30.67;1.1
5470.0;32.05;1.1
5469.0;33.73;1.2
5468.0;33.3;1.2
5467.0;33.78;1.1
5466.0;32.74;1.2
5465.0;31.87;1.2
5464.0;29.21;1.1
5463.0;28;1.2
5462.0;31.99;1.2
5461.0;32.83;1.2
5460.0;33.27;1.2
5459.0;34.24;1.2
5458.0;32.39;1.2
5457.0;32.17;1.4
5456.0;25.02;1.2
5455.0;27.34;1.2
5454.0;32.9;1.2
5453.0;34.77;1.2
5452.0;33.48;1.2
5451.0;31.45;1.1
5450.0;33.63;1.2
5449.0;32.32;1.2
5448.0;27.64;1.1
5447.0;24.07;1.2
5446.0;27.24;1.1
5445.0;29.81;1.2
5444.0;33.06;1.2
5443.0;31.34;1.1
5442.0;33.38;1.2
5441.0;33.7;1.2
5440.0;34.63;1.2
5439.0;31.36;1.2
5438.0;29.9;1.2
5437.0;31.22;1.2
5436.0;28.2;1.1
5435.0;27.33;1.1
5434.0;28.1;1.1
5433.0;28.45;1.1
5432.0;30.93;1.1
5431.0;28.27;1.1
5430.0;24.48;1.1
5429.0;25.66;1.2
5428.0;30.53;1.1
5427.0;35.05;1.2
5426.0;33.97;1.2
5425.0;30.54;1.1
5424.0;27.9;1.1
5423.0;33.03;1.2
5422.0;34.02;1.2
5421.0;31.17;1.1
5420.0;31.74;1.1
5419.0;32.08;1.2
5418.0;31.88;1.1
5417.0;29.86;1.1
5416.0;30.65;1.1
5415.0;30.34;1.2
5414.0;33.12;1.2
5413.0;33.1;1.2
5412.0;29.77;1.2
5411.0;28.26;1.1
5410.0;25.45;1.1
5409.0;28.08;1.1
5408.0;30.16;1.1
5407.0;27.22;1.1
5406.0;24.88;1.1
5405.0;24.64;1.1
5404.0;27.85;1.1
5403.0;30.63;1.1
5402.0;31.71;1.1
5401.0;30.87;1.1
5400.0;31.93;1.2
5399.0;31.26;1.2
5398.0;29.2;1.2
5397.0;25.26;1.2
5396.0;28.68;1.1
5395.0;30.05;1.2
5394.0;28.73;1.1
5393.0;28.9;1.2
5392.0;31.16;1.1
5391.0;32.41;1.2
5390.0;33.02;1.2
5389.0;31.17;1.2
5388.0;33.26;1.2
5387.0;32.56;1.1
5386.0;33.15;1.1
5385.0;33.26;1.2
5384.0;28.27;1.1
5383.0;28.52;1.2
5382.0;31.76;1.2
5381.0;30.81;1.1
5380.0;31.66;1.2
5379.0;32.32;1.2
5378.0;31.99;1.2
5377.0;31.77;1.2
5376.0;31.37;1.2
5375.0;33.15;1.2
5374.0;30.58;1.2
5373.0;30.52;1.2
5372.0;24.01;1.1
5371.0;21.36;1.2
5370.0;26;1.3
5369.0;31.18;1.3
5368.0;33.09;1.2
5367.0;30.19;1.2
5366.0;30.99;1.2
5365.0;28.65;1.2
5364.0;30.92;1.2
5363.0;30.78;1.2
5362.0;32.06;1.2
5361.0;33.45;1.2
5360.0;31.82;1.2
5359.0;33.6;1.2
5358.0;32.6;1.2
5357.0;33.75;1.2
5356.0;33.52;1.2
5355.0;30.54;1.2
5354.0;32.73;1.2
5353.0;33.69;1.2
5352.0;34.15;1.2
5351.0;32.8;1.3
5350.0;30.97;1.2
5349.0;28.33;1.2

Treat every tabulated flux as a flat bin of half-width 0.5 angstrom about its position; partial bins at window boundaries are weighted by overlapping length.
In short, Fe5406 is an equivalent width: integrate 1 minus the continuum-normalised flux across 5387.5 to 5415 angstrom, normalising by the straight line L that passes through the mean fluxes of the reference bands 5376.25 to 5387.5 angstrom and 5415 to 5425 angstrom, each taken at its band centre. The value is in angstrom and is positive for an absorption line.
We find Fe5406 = 1.49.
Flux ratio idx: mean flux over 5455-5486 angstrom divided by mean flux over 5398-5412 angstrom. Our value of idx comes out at 1.08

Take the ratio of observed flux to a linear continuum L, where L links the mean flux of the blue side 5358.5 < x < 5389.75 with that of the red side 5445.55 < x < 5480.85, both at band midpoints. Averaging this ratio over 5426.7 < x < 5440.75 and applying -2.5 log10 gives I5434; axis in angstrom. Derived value 0.05 mag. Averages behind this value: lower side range 30.8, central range 29.6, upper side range 31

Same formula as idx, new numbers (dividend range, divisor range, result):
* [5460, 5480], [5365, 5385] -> 1.04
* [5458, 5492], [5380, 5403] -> 1.03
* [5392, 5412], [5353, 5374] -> 0.94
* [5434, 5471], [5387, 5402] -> 1.02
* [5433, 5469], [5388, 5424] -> 1.03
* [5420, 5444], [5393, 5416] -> 1.05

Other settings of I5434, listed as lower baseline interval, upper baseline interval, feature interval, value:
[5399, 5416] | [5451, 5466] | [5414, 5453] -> -0.01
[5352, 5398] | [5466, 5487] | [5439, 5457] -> 0.01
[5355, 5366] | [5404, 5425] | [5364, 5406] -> 0.03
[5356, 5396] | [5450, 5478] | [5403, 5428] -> 0.03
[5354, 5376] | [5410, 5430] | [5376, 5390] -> -0.03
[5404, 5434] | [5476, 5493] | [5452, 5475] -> -0.03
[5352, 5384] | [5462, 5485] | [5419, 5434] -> 0.02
